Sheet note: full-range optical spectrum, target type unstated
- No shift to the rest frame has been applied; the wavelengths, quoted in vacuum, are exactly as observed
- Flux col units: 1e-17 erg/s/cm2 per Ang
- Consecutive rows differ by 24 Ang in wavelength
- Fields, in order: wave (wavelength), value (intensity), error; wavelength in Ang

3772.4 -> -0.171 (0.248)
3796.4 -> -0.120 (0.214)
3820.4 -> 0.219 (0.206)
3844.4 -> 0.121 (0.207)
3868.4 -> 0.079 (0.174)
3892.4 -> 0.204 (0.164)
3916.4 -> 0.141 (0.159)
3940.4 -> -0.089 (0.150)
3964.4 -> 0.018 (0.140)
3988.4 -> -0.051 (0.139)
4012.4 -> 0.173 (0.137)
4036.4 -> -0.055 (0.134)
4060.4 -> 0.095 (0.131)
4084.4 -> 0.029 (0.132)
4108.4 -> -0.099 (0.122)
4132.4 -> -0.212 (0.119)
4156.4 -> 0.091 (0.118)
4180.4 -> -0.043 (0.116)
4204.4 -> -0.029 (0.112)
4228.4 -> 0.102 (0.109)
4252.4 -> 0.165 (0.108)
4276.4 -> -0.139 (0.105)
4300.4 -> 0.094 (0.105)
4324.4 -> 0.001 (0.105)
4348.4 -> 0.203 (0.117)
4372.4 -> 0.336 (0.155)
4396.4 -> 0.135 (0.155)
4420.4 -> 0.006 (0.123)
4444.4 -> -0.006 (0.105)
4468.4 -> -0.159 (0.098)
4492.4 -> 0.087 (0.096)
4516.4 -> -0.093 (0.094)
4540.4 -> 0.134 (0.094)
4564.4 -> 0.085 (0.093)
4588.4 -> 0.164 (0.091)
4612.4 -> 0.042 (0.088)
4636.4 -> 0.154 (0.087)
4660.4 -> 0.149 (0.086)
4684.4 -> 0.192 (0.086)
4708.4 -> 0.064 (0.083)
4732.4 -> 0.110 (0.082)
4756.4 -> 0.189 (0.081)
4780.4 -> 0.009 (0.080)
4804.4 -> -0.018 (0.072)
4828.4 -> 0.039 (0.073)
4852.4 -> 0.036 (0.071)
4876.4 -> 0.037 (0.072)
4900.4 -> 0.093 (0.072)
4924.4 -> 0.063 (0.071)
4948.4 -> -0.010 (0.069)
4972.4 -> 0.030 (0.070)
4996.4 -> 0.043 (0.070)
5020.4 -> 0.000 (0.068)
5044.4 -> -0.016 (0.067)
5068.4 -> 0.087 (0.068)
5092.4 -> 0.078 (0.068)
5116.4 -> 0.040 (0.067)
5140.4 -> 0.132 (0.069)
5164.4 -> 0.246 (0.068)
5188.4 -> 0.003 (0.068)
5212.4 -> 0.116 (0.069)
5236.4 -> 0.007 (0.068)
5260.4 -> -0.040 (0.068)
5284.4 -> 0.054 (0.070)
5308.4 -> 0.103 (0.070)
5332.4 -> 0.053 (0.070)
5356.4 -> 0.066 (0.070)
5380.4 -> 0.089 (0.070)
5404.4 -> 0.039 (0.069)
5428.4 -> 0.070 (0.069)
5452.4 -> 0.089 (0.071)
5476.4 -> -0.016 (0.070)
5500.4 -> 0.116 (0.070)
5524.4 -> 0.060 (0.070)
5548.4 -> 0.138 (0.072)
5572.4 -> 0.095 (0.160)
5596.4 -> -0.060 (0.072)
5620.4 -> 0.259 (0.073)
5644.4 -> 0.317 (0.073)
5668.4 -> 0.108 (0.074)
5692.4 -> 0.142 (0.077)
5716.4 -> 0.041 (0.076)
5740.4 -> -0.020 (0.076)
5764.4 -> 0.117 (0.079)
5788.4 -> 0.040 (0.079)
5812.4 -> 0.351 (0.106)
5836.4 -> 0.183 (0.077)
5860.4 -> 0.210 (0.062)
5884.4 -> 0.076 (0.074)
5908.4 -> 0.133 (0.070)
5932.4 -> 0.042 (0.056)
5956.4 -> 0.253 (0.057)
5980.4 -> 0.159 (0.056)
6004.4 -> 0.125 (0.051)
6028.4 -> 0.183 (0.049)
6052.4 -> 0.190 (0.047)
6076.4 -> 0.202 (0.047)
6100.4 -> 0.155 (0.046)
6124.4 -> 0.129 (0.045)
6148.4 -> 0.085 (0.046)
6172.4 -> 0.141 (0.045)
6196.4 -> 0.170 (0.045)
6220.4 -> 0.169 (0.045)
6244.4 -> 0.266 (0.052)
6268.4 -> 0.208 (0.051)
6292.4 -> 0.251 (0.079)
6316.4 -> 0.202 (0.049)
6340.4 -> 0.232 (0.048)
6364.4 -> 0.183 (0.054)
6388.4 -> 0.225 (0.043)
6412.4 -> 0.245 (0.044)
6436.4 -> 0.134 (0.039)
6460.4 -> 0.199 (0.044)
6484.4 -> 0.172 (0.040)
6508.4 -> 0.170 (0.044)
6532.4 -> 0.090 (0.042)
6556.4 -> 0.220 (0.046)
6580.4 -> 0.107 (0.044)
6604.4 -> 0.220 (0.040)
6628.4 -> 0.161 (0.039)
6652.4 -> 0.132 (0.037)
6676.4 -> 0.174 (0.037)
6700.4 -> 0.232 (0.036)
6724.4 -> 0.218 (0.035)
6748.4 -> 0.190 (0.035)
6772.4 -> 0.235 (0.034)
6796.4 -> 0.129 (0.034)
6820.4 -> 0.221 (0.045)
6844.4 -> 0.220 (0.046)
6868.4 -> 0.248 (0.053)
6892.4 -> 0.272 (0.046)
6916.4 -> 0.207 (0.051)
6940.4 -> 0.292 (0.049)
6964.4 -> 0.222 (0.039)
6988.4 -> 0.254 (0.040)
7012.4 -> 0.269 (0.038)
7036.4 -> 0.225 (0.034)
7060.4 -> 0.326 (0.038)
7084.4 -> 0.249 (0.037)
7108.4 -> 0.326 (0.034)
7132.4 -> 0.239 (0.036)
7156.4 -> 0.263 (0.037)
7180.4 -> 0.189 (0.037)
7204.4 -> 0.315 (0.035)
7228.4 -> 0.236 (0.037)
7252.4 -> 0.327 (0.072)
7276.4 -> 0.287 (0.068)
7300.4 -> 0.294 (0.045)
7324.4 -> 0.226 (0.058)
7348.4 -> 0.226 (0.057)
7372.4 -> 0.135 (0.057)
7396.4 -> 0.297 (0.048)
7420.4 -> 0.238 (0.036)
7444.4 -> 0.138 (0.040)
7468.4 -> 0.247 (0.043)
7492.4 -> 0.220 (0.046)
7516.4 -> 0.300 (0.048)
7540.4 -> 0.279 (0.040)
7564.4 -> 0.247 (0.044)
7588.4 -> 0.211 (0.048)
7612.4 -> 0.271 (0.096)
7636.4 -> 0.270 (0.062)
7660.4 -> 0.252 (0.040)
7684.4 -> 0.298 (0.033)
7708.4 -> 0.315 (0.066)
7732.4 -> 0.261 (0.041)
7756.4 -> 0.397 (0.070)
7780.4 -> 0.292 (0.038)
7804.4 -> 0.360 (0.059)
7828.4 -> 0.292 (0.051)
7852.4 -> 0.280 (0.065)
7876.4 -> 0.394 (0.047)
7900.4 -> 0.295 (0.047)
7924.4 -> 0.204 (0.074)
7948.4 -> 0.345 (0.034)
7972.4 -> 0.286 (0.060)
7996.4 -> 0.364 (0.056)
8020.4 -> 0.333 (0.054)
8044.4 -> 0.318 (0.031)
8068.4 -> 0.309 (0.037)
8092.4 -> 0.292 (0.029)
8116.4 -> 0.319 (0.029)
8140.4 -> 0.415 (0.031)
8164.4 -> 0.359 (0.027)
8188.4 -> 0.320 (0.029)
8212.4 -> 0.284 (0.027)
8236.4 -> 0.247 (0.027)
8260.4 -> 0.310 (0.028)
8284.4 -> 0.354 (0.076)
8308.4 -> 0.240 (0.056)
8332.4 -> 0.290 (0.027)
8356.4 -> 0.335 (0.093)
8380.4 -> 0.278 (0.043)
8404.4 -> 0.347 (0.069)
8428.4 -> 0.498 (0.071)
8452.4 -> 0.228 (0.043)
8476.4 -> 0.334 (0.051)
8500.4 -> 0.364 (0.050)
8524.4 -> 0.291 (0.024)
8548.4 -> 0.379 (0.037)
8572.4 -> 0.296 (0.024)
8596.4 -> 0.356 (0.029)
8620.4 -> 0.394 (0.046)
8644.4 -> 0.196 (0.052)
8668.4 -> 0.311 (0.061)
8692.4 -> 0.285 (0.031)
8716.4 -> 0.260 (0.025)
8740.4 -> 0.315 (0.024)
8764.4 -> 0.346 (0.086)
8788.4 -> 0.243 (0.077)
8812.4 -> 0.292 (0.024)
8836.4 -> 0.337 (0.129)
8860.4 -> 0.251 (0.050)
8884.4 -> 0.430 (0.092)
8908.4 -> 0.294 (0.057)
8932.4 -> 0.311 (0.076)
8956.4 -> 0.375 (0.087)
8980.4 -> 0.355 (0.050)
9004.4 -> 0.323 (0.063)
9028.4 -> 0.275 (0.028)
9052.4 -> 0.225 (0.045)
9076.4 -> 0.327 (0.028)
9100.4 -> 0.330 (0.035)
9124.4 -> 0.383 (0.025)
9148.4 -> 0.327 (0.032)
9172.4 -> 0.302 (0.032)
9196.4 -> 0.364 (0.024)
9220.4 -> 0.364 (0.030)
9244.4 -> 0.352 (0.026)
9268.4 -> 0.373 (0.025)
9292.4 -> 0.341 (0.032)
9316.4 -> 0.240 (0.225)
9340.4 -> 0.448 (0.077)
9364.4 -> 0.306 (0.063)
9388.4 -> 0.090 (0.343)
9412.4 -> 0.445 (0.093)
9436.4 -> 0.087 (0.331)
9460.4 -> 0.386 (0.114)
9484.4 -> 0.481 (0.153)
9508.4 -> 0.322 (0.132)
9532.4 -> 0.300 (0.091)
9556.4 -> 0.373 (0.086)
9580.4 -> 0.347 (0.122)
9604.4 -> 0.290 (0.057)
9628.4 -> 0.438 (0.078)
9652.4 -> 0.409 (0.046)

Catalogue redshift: 0.72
